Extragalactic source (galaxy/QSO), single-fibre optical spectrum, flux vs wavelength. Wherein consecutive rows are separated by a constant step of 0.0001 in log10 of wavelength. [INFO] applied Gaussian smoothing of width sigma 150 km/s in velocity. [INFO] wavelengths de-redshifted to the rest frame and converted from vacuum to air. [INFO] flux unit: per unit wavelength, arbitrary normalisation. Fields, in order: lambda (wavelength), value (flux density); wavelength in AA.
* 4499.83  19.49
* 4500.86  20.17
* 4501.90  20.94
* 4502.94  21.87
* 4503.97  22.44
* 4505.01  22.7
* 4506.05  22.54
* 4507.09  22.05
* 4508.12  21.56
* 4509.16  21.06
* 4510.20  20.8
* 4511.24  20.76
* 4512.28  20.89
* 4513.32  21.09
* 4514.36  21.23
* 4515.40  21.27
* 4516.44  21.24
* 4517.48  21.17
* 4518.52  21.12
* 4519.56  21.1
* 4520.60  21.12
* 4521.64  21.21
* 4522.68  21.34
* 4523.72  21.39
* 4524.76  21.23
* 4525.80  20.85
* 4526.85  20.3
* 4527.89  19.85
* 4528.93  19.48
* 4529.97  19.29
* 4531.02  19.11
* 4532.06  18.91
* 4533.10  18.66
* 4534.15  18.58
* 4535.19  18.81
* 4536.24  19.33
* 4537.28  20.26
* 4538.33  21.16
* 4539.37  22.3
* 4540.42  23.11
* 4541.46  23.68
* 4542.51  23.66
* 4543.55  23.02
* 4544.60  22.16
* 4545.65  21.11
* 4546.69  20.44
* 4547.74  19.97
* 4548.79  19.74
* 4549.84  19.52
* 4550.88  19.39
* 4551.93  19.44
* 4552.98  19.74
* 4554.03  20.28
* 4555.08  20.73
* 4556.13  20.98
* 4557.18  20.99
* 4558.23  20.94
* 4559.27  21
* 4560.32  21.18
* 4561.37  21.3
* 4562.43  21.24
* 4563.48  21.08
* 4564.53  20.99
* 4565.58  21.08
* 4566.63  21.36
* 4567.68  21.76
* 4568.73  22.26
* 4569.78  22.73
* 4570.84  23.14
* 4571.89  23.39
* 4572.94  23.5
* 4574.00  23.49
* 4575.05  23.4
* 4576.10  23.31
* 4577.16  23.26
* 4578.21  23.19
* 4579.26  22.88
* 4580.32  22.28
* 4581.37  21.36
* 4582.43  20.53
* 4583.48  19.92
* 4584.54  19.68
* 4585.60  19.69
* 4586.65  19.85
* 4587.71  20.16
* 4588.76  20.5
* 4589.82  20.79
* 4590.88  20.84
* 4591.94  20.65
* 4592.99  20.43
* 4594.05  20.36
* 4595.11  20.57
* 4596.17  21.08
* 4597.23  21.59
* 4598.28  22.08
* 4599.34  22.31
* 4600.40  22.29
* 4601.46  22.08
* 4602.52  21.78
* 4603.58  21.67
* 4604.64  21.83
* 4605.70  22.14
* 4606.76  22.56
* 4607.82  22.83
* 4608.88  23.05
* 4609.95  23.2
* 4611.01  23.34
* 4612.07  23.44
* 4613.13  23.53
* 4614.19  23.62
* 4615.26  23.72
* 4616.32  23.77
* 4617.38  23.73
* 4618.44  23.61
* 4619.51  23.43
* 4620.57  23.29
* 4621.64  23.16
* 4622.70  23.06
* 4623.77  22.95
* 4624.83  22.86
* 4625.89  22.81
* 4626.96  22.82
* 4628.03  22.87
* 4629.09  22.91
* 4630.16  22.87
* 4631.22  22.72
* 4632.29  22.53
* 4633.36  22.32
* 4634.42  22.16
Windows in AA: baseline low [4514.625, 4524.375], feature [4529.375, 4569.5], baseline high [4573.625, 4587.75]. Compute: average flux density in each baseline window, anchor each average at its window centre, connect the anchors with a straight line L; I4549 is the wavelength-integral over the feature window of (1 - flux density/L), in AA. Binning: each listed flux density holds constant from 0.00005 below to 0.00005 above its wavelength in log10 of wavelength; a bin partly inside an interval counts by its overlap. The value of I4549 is 1.3 AA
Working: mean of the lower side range 21.2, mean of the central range 20.8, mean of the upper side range 21.7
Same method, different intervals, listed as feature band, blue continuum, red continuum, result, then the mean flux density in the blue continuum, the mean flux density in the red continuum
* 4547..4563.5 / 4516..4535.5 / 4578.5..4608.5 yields 0.20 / 20.3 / 21.3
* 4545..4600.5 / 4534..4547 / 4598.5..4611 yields 1.72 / 21.5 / 22.4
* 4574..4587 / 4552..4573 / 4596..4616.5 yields 0.10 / 21.4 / 22.6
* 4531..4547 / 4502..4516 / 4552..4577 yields 0.50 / 21.5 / 21.7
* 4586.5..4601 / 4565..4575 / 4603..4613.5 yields 1.07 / 22.6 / 22.7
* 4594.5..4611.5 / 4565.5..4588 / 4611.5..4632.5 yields 0.40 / 22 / 23.2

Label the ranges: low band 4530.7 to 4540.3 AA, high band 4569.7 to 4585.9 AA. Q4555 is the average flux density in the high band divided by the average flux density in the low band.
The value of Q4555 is 1.12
